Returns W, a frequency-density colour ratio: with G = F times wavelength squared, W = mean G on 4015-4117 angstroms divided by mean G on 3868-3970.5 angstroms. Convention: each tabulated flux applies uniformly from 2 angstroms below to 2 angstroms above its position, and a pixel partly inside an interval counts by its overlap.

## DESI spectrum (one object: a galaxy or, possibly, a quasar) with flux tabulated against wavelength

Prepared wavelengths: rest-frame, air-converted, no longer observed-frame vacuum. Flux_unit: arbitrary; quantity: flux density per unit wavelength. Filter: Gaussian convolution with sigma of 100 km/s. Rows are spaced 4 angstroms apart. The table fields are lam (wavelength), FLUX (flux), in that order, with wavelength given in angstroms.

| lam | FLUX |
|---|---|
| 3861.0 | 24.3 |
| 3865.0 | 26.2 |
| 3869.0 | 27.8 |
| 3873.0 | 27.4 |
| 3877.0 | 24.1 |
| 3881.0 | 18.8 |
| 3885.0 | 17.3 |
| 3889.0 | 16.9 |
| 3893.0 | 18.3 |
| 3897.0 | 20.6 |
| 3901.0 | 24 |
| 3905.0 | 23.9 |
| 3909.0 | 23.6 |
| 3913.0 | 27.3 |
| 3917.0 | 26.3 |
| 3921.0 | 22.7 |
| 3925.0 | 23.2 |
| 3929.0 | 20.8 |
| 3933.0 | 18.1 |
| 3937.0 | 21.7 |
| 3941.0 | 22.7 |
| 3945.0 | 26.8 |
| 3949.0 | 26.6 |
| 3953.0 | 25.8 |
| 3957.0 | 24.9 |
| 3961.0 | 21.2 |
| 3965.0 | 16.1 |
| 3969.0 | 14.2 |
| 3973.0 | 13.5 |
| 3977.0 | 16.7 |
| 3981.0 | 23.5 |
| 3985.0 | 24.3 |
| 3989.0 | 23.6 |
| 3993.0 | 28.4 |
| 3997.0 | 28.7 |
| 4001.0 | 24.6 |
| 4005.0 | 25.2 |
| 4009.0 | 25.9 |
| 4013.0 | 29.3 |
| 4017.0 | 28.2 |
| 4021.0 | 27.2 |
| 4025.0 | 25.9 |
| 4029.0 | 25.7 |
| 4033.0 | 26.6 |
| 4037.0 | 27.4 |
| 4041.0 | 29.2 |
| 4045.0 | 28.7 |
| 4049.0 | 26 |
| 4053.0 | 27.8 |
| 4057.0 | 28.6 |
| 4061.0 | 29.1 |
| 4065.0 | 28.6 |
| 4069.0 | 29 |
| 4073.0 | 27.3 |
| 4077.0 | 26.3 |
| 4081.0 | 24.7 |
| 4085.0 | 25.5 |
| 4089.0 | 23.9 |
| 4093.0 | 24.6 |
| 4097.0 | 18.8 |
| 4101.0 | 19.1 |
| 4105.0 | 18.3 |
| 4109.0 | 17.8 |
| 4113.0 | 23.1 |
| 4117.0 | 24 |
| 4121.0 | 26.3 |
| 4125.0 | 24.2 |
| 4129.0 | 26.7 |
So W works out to 1.23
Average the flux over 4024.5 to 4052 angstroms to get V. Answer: 27.2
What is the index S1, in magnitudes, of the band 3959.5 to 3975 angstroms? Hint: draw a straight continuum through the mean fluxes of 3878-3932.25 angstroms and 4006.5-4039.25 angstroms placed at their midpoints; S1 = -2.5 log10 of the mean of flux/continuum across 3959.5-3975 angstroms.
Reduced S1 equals 0.46 mag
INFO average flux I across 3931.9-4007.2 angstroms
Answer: 22.5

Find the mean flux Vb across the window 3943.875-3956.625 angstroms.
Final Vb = 26.2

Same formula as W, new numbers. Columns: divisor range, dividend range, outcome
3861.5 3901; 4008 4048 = 1.34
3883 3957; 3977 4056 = 1.22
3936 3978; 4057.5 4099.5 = 1.31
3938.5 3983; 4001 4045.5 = 1.32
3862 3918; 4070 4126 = 1.12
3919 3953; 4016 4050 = 1.24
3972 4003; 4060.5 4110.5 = 1.08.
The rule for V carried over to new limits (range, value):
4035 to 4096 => 27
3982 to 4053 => 26.7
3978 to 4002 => 25.2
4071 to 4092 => 25.5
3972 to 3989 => 20.3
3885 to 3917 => 22.1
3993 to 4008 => 26.4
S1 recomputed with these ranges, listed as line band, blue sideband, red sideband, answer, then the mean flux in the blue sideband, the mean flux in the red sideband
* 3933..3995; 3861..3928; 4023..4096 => 0.13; 23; 26.8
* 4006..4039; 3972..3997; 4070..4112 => -0.19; 22.6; 22.8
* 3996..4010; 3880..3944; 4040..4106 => -0.09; 21.8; 25.7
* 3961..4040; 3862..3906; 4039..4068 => 0.11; 22.3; 28.3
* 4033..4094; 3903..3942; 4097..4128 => -0.22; 23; 21.8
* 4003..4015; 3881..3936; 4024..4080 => -0.04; 21.7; 27.6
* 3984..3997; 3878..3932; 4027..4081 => -0.04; 21.8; 27.6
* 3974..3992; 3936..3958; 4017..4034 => 0.17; 24.9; 26.6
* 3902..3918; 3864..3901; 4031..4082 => -0.10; 21.9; 27.7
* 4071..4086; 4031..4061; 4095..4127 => -0.06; 27.8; 21.4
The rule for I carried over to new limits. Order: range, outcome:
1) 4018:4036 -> 26.5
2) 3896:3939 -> 23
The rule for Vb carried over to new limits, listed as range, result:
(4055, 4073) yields 28.7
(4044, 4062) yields 27.9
